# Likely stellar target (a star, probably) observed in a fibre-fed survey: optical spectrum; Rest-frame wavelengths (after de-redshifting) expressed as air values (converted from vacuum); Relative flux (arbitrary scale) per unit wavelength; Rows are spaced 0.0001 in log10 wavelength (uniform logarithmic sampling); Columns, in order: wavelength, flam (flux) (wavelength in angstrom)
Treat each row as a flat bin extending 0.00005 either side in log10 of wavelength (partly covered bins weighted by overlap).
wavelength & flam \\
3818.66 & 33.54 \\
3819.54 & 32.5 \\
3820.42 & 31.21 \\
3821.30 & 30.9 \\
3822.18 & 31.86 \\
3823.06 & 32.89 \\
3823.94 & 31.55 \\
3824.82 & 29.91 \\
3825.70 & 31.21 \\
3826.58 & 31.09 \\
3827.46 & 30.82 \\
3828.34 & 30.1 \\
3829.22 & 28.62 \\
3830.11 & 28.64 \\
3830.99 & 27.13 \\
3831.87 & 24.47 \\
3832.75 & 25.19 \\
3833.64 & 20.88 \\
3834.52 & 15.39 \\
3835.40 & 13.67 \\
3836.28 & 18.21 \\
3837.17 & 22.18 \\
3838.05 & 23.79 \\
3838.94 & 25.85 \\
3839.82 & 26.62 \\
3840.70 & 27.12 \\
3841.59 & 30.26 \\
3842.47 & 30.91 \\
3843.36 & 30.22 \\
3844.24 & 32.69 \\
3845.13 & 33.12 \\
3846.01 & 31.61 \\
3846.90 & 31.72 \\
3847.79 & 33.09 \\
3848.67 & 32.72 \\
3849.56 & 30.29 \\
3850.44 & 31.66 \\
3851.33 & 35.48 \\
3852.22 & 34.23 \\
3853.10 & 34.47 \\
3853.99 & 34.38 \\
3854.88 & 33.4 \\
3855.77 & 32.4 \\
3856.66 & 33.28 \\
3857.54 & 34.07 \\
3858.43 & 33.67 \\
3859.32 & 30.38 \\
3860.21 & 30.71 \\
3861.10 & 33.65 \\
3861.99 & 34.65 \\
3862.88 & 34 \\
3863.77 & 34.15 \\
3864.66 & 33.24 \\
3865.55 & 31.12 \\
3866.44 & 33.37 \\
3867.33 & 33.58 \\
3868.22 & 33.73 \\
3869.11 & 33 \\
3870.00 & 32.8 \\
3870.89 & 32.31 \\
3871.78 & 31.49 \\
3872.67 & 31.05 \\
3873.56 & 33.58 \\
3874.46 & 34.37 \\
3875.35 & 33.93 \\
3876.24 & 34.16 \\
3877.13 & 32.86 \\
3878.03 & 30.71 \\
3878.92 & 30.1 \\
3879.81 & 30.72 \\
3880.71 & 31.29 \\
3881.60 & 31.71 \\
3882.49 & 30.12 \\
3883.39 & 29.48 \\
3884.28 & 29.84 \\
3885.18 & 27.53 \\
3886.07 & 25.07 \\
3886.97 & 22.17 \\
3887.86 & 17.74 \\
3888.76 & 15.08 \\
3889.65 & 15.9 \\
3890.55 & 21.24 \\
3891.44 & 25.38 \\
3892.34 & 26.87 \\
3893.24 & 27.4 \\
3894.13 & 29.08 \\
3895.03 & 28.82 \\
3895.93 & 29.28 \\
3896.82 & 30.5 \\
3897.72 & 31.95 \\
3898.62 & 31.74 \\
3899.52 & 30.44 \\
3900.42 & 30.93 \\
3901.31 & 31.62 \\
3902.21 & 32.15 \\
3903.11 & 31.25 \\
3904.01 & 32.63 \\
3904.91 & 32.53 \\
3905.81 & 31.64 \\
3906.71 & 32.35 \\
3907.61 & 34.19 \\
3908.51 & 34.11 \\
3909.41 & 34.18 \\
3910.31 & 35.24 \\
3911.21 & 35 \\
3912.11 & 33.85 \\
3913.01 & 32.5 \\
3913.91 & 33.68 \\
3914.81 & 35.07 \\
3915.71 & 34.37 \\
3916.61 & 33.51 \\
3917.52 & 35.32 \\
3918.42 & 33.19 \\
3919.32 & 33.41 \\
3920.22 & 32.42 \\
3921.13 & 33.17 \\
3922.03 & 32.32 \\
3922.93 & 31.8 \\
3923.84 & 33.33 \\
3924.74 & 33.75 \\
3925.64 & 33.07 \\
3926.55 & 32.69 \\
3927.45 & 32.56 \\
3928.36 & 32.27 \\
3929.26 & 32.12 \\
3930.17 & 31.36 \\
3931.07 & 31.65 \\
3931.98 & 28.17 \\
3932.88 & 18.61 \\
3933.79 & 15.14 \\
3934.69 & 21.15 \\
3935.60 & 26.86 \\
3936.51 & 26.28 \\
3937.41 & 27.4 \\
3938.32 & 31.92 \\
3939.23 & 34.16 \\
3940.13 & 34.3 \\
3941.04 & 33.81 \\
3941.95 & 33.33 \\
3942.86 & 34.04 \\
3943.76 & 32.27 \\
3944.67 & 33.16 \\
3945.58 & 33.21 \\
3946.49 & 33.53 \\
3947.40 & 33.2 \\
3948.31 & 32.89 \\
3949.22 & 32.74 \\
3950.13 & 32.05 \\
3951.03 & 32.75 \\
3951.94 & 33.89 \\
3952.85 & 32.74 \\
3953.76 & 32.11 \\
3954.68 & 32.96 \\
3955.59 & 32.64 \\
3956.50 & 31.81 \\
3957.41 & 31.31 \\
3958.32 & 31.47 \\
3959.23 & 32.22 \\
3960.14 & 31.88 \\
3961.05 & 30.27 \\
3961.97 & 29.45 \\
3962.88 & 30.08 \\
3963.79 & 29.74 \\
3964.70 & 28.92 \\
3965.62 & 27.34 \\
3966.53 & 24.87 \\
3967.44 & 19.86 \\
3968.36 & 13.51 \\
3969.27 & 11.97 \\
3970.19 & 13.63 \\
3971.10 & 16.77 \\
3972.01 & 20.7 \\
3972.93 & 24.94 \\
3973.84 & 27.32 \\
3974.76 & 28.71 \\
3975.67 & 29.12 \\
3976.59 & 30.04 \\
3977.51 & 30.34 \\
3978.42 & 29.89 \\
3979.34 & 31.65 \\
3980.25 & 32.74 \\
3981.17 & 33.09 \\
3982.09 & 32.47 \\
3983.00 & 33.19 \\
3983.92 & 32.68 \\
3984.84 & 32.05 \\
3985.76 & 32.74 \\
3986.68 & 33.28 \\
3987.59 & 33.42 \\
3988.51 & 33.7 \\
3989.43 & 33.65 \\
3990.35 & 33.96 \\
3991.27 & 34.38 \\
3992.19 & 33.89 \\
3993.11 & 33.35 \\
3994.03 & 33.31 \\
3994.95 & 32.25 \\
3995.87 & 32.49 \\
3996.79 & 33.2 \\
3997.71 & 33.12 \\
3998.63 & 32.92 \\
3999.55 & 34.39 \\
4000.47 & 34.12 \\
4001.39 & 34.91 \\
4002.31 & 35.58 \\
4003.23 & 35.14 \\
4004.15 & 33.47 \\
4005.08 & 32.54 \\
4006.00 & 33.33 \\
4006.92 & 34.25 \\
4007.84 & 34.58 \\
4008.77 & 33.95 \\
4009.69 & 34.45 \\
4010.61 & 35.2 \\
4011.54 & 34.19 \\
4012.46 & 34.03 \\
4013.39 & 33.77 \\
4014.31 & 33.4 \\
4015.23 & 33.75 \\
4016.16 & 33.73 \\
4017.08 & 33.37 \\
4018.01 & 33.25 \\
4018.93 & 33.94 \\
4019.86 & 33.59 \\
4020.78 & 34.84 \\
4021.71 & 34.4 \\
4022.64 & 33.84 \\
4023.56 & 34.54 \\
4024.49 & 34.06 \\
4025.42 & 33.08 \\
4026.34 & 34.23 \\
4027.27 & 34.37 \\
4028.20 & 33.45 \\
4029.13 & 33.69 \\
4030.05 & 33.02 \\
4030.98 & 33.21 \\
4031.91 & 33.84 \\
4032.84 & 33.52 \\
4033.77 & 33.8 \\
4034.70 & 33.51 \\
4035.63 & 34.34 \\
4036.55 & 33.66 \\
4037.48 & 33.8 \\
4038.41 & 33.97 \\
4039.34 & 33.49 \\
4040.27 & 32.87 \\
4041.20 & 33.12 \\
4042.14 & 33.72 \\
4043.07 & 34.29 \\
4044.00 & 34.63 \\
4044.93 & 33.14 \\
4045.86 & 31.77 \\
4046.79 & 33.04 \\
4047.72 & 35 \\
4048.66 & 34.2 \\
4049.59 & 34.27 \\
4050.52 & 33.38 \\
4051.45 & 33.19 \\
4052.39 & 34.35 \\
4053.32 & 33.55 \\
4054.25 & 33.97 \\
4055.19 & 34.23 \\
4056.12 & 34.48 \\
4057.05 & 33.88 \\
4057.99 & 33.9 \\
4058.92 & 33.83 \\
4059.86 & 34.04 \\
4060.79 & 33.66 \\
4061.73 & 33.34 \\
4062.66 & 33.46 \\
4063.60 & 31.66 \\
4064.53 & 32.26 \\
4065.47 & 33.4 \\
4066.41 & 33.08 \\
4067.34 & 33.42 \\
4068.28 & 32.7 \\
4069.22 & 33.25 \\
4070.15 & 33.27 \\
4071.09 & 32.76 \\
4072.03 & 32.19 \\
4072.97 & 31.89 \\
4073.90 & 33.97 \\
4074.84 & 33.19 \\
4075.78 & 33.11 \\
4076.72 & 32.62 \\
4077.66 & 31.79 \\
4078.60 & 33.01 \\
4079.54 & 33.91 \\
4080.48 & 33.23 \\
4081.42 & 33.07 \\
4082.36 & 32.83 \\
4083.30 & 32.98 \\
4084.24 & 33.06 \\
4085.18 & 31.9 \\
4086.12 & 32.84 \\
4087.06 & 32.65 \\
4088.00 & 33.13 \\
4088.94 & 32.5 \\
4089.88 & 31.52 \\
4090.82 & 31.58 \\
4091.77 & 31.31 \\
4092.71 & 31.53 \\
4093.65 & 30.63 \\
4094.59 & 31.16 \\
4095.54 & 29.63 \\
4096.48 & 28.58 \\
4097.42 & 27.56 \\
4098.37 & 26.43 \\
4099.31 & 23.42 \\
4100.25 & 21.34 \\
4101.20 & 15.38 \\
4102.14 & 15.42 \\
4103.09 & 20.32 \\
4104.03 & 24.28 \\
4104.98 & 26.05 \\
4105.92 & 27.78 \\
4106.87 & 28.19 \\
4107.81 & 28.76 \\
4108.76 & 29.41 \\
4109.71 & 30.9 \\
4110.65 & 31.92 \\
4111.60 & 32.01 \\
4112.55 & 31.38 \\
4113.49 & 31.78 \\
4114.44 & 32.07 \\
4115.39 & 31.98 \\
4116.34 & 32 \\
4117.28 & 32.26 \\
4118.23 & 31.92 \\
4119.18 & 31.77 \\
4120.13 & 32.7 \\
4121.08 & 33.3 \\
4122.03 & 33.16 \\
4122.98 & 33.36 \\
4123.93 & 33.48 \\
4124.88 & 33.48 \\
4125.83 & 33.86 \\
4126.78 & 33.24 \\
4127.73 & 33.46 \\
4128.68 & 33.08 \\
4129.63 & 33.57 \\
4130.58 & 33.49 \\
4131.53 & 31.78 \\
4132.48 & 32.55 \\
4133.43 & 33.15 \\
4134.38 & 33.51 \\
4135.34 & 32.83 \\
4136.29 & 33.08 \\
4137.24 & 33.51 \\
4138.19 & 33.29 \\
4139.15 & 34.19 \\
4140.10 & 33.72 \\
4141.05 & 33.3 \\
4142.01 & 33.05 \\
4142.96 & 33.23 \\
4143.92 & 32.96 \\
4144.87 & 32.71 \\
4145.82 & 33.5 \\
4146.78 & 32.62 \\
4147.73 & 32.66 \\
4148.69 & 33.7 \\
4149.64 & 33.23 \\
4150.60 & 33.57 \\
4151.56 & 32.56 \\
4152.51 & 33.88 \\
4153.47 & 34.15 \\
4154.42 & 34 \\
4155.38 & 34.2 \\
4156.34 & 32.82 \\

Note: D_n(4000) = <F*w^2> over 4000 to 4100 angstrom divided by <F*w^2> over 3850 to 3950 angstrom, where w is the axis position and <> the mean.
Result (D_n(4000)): 1.14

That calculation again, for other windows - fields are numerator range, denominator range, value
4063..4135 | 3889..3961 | 1.09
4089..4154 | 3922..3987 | 1.14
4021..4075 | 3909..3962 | 1.12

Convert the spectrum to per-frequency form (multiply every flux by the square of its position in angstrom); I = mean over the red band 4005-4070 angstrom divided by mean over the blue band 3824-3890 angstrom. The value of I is 1.24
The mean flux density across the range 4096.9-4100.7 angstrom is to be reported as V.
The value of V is 24.8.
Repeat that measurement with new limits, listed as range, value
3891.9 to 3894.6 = 27.8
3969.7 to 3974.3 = 20.6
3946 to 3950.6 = 32.9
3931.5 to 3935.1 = 20.8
